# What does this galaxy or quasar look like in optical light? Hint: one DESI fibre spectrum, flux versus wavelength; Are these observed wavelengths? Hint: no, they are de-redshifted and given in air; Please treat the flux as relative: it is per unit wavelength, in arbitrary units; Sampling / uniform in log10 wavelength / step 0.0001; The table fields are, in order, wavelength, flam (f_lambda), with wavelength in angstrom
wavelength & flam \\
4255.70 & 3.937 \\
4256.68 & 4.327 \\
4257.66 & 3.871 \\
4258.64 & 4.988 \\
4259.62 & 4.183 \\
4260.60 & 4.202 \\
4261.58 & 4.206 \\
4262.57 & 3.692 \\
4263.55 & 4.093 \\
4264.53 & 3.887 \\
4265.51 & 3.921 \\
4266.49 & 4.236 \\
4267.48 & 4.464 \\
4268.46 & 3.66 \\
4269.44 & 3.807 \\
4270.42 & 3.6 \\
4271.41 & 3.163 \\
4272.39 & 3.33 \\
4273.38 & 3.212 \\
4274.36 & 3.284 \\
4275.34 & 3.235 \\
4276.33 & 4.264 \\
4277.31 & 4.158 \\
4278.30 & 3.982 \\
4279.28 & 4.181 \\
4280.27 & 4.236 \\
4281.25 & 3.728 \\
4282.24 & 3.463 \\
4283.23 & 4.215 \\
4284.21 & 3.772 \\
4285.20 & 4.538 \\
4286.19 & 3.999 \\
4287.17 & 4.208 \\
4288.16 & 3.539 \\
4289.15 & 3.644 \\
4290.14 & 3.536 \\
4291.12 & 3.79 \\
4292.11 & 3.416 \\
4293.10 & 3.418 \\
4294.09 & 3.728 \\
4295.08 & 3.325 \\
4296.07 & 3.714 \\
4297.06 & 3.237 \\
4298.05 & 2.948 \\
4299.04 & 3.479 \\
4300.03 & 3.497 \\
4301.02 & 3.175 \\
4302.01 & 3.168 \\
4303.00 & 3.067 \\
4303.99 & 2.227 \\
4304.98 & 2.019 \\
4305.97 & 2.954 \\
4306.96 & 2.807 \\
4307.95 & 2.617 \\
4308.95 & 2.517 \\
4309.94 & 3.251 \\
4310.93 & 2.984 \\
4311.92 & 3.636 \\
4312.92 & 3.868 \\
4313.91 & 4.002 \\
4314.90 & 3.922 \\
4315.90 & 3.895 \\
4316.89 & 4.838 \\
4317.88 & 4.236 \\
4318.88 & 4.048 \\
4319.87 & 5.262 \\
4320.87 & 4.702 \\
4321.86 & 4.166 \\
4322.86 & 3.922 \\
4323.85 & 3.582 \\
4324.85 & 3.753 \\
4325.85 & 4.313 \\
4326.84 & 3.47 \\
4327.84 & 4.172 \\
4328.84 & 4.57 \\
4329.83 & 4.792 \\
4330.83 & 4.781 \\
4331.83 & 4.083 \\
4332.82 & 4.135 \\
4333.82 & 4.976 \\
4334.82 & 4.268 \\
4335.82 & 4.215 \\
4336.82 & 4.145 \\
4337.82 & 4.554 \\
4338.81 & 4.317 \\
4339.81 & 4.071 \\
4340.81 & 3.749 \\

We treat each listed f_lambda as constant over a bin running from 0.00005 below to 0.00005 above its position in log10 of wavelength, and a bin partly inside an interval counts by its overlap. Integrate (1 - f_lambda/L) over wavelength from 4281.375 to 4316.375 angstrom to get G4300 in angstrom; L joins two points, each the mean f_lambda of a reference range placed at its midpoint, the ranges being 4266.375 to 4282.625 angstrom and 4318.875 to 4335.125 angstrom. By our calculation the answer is 5.1 angstrom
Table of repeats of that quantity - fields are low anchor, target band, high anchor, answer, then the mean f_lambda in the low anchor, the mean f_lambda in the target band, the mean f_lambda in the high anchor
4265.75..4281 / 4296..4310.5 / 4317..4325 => 4.0 angstrom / 3.79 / 2.96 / 4.26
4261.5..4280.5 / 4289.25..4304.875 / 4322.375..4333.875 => 2.7 angstrom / 3.82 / 3.29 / 4.18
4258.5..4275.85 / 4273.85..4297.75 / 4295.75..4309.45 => -2.9 angstrom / 3.82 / 3.77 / 2.95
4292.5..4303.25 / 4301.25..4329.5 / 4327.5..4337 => 2.0 angstrom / 3.35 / 3.65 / 4.43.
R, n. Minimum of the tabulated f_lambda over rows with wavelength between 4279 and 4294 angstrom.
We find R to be 3.416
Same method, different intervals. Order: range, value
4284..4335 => 2.019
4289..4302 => 2.948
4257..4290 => 3.163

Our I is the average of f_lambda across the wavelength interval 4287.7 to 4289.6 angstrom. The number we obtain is 3.59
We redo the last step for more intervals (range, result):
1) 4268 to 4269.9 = 3.74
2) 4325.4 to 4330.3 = 4.27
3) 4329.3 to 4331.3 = 4.79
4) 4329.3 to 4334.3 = 4.56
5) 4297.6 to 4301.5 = 3.28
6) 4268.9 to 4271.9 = 3.53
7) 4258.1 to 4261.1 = 4.45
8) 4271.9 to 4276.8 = 3.46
